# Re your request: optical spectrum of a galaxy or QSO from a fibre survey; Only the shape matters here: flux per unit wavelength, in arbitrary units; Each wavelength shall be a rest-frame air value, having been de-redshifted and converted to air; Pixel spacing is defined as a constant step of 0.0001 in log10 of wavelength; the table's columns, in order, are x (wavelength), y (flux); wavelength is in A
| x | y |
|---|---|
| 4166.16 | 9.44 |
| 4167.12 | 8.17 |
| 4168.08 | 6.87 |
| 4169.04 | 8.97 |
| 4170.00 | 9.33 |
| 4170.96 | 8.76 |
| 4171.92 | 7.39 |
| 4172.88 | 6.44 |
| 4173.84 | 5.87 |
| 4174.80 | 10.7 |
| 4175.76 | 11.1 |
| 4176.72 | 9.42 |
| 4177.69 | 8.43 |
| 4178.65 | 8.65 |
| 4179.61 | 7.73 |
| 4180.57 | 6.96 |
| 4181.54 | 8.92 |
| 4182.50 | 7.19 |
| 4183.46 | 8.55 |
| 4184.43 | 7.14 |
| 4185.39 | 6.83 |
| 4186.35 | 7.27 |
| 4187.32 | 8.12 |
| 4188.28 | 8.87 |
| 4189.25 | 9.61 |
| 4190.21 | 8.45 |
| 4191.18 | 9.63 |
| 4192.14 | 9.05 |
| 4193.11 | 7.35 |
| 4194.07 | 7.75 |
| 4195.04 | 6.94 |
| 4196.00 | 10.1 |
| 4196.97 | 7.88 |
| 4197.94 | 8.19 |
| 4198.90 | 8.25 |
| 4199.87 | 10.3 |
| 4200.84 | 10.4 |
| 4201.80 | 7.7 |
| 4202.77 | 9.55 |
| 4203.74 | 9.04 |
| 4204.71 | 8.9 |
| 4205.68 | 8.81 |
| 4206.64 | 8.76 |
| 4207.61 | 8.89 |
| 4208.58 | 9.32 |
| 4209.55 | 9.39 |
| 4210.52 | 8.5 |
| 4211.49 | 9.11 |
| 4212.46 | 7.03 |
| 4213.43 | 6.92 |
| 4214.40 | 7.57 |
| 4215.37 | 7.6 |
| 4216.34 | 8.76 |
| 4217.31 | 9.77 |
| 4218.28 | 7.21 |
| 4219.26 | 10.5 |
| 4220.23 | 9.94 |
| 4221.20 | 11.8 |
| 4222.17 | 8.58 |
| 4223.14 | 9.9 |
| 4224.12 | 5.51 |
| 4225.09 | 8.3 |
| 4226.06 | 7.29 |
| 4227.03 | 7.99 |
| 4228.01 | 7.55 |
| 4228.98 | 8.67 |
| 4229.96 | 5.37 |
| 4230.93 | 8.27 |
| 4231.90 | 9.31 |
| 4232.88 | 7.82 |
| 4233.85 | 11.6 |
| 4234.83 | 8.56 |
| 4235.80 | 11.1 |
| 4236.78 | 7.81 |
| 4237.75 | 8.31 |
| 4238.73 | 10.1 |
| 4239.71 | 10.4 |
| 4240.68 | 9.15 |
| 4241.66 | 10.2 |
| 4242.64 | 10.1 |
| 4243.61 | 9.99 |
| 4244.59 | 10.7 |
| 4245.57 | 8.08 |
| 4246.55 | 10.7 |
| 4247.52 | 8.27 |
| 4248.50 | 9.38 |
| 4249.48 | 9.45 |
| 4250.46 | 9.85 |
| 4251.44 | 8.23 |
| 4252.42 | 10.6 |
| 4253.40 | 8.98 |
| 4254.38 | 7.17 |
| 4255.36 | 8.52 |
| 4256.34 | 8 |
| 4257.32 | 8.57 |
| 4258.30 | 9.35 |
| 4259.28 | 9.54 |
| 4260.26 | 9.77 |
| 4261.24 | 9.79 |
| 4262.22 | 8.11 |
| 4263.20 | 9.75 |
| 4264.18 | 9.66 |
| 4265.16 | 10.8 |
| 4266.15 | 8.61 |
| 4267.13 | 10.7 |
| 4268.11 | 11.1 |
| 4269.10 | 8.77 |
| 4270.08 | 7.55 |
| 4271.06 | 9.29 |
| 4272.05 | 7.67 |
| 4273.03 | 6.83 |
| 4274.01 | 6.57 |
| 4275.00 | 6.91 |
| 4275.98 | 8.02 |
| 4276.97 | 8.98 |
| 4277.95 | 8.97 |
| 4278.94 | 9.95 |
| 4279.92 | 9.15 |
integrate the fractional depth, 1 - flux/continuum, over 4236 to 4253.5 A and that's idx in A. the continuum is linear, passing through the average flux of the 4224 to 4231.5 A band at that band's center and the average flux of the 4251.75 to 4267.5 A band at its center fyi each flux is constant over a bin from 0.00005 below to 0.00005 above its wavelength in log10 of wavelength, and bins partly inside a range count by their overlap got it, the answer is -2.3 A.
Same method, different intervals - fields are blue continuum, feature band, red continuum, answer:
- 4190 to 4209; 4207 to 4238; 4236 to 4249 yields 2.0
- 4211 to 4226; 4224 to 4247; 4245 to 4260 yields -0.4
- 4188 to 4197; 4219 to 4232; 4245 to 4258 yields 0.5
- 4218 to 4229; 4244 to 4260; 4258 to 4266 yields 0.4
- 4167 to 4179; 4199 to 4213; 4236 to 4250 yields 0.0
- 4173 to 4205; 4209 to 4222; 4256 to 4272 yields 0.0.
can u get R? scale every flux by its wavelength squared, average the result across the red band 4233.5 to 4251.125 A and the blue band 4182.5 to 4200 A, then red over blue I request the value 1.2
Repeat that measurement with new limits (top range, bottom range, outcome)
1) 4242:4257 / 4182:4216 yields 1.12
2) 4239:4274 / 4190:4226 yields 1.09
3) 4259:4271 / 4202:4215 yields 1.14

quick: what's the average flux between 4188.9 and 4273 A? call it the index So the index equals 8.92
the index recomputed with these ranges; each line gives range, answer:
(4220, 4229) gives 8.51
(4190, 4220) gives 8.64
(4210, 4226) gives 8.53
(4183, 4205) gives 8.51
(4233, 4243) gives 9.66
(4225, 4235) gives 8.24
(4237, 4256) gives 9.34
